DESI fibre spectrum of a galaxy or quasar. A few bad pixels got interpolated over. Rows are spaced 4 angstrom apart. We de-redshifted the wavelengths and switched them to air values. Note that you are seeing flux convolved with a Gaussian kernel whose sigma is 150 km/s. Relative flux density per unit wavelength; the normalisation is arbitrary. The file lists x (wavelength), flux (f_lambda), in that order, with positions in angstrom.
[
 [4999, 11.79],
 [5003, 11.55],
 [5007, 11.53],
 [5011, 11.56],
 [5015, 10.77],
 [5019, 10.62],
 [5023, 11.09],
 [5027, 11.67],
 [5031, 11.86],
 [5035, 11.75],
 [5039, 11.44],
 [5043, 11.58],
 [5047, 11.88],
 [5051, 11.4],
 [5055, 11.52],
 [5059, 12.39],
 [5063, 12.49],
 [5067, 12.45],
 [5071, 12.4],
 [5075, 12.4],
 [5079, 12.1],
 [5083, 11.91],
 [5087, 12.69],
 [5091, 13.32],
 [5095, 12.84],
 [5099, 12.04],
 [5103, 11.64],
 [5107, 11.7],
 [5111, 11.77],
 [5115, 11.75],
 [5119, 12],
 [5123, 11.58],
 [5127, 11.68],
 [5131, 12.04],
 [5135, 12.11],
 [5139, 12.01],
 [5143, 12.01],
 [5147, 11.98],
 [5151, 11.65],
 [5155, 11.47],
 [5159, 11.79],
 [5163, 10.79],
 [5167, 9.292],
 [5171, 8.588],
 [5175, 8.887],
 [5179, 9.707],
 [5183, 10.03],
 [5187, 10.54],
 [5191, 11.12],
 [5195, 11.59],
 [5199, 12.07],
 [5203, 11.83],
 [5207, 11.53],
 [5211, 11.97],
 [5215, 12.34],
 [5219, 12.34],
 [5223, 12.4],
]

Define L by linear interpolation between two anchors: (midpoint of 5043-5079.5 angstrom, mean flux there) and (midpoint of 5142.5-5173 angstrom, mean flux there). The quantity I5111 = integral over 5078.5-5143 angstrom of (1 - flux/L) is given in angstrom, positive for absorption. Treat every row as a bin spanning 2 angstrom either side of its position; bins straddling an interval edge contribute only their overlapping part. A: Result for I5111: -3.4 angstrom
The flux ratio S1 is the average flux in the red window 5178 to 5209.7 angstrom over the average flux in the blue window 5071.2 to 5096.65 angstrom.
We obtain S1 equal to 0.9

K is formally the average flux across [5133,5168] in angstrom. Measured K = 11.5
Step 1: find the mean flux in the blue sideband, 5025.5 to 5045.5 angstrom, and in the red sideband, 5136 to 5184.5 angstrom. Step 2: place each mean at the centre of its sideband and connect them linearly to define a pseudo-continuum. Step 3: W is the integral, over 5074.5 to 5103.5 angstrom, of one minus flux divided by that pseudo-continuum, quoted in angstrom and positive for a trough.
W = -2.9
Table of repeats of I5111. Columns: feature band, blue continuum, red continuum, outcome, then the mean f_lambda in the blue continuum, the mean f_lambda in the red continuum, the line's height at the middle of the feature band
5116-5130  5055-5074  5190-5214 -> 0.36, 12.3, 11.7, 12.1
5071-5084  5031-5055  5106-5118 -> -0.56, 11.6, 11.8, 11.7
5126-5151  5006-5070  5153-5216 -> -1.98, 11.6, 10.8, 11.1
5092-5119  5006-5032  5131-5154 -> -0.63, 11.3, 11.9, 11.7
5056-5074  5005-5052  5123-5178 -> -1.67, 11.4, 11.1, 11.3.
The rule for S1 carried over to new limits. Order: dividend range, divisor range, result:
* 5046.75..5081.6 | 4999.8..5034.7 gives 1.07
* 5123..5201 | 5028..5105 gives 0.91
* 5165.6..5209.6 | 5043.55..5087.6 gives 0.87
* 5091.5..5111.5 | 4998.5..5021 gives 1.07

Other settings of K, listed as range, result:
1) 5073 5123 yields 12.2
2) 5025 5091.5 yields 12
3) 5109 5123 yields 11.8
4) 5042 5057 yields 11.6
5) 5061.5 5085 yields 12.3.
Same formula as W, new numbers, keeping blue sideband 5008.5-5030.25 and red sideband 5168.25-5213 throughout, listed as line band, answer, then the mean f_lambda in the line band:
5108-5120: -0.99 angstrom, 11.8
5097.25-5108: -0.83 angstrom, 11.8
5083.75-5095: -1.91 angstrom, 12.9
